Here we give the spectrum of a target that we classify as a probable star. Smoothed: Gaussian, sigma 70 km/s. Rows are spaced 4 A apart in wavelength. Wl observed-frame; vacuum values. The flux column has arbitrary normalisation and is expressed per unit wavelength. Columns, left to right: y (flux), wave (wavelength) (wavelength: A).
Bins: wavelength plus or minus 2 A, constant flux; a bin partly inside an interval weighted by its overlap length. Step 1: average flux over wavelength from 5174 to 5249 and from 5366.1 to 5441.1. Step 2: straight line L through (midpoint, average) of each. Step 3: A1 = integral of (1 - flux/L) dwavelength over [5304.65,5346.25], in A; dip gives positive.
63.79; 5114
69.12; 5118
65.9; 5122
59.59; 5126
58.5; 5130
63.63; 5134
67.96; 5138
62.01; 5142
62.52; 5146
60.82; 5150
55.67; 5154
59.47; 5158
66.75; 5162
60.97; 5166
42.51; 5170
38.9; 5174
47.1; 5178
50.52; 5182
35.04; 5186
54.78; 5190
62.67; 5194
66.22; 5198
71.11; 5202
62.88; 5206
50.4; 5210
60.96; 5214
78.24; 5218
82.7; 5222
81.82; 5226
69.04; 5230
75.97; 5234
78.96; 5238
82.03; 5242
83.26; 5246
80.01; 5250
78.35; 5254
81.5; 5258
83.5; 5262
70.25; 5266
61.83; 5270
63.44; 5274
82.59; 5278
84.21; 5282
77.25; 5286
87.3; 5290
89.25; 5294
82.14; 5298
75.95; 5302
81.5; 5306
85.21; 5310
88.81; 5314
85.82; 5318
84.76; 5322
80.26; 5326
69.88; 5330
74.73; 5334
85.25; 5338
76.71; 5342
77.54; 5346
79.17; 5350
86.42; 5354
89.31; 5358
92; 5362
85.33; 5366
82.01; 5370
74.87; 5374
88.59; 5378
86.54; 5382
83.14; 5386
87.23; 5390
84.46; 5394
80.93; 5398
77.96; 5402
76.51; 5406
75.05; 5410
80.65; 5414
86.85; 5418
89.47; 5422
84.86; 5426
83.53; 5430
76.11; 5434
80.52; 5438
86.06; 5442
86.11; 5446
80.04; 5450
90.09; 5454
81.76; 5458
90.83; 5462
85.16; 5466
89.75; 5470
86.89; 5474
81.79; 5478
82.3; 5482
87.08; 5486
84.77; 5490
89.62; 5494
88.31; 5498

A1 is -3.06 A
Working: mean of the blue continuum 65.8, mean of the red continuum 82.3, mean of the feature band 81.1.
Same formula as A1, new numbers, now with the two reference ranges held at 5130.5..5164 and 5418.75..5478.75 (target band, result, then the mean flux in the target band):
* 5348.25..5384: -2.8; 85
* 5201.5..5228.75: -0.9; 69.6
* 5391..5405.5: 0.0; 81.1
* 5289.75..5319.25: -4.1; 84.3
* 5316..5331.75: -1.0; 80.3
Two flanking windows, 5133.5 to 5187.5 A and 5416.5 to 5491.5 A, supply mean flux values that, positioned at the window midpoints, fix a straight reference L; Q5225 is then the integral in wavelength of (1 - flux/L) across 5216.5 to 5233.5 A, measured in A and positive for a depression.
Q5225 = -4.4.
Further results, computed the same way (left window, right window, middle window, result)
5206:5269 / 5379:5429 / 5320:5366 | -0.87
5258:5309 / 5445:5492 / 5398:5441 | 1.25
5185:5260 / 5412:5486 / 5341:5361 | -1.00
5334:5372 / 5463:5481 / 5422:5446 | 0.55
